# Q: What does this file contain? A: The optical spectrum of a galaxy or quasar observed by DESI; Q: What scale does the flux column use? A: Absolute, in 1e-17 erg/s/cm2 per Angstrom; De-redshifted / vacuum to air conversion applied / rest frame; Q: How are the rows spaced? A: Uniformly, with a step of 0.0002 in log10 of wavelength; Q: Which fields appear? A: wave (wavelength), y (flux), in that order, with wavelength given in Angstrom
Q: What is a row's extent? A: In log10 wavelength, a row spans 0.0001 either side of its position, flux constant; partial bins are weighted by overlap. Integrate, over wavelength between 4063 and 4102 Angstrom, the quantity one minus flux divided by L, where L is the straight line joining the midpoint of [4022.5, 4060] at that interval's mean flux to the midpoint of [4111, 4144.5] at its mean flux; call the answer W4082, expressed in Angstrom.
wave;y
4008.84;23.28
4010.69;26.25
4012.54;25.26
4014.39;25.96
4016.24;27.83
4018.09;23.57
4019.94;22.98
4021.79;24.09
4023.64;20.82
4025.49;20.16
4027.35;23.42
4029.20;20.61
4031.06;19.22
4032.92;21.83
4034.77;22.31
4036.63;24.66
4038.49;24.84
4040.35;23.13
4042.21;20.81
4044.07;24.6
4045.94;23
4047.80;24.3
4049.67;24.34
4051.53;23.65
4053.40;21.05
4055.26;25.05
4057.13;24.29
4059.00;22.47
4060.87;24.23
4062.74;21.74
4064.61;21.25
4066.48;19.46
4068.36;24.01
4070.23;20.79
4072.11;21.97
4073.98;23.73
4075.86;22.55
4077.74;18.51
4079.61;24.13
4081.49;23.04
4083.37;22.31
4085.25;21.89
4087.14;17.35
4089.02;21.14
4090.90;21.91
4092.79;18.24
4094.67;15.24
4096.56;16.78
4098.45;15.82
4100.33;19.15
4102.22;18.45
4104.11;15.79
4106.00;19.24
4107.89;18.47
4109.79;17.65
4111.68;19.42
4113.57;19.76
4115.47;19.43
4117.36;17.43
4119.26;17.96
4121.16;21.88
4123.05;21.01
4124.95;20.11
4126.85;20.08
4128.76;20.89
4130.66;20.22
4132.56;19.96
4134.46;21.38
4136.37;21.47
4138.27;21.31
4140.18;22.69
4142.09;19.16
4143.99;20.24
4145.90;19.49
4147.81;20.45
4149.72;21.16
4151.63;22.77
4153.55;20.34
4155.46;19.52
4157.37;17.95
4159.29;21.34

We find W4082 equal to 2.0 Angstrom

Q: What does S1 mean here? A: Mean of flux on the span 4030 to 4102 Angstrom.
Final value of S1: 21.7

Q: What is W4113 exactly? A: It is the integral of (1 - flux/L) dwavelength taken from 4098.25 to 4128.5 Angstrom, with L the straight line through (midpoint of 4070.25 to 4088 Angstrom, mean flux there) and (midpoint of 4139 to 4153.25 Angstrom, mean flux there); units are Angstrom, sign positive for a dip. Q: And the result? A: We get 3.2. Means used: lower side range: 21.7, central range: 19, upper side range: 20.8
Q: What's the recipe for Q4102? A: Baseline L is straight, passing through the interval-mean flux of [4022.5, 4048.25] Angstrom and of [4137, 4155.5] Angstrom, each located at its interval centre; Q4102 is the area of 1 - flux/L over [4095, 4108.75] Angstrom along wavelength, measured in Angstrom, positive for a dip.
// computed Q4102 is 2.5 Angstrom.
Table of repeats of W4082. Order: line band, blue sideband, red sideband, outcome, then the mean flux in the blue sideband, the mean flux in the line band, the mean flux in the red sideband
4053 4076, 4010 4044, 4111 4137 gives -0.56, 23.2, 22.5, 20.1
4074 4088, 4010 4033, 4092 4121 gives -1.41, 23.2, 21.6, 18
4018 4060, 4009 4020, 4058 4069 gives 1.54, 25.3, 22.8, 22.1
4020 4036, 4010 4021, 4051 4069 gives 1.86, 25.3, 21.7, 22.7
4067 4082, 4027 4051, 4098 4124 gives -1.02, 22.9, 22.2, 18.7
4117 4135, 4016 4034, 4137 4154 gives 0.80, 22.3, 20.2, 20.9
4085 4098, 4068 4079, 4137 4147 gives 1.75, 21.9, 18.6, 20.6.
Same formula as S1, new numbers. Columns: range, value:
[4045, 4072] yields 22.8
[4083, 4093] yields 20.5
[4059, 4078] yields 22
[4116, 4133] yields 19.9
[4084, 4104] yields 18.5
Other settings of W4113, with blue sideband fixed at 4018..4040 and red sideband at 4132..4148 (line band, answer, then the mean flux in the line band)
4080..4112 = 3.5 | 19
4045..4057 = -0.9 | 23.6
